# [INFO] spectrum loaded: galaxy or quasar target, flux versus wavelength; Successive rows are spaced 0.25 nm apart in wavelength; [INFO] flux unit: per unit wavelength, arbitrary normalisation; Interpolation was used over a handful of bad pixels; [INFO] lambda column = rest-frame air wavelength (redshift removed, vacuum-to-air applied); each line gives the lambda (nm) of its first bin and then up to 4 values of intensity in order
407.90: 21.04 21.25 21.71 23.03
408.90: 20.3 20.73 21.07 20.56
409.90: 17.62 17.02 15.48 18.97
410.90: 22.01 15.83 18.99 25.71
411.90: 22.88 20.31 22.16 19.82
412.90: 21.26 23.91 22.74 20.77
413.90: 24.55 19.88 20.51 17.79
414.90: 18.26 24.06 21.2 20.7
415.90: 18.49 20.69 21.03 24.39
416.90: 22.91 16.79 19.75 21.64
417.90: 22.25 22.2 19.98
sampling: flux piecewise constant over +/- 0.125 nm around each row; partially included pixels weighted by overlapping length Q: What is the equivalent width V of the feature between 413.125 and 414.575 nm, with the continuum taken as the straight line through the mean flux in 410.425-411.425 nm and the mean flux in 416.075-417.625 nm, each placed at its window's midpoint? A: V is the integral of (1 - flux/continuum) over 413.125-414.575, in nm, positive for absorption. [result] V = -0.15 nm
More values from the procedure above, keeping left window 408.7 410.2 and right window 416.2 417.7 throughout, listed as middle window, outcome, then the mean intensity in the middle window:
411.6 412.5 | -0.10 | 22.5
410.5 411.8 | -0.01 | 20.3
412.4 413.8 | -0.09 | 21.8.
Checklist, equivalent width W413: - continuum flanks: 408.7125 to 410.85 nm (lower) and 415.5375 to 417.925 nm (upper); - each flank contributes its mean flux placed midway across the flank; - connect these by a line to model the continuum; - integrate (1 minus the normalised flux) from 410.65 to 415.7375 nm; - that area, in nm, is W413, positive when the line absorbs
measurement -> -0.289 nm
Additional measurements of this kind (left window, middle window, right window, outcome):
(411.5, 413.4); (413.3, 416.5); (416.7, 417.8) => 0.09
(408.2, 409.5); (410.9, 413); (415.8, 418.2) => 0.03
